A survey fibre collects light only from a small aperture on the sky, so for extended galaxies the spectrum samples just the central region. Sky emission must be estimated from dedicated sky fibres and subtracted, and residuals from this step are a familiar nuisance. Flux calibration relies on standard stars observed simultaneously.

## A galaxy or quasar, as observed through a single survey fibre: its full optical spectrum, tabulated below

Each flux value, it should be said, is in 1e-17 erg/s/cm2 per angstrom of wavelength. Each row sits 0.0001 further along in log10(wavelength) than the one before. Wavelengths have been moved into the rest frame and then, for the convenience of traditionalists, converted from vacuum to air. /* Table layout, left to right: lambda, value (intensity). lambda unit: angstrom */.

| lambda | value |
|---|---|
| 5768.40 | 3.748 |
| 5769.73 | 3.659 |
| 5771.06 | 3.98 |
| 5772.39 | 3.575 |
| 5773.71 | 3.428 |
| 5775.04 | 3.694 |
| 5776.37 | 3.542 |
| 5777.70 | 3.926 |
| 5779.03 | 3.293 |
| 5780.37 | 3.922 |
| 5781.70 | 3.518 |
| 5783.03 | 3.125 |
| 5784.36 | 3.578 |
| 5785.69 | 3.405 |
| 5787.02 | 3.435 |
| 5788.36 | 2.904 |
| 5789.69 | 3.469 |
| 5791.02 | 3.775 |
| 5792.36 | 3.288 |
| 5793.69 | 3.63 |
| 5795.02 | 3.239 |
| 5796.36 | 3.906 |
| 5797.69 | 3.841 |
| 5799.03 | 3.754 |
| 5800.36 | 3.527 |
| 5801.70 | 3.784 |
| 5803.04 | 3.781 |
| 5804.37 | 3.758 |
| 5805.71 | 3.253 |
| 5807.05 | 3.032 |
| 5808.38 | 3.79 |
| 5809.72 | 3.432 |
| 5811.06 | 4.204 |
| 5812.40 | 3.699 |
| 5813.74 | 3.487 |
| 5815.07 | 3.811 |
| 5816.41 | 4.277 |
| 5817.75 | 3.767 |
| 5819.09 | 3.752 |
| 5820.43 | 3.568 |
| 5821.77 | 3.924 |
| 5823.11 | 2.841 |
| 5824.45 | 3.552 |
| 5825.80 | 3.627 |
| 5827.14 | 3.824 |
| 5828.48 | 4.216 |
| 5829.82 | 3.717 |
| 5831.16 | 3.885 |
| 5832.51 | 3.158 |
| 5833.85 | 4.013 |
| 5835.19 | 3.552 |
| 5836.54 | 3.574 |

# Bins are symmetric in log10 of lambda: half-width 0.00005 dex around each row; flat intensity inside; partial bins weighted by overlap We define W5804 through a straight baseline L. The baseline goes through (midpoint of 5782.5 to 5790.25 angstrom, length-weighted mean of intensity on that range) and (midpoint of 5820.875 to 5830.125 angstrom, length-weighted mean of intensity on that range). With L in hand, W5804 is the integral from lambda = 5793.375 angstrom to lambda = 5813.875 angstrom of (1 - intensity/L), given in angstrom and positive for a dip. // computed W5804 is -1.0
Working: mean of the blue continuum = 3.32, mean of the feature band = 3.64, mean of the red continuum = 3.67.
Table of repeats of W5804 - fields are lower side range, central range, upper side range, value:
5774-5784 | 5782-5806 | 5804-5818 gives 0.60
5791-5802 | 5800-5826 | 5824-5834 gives 0.26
